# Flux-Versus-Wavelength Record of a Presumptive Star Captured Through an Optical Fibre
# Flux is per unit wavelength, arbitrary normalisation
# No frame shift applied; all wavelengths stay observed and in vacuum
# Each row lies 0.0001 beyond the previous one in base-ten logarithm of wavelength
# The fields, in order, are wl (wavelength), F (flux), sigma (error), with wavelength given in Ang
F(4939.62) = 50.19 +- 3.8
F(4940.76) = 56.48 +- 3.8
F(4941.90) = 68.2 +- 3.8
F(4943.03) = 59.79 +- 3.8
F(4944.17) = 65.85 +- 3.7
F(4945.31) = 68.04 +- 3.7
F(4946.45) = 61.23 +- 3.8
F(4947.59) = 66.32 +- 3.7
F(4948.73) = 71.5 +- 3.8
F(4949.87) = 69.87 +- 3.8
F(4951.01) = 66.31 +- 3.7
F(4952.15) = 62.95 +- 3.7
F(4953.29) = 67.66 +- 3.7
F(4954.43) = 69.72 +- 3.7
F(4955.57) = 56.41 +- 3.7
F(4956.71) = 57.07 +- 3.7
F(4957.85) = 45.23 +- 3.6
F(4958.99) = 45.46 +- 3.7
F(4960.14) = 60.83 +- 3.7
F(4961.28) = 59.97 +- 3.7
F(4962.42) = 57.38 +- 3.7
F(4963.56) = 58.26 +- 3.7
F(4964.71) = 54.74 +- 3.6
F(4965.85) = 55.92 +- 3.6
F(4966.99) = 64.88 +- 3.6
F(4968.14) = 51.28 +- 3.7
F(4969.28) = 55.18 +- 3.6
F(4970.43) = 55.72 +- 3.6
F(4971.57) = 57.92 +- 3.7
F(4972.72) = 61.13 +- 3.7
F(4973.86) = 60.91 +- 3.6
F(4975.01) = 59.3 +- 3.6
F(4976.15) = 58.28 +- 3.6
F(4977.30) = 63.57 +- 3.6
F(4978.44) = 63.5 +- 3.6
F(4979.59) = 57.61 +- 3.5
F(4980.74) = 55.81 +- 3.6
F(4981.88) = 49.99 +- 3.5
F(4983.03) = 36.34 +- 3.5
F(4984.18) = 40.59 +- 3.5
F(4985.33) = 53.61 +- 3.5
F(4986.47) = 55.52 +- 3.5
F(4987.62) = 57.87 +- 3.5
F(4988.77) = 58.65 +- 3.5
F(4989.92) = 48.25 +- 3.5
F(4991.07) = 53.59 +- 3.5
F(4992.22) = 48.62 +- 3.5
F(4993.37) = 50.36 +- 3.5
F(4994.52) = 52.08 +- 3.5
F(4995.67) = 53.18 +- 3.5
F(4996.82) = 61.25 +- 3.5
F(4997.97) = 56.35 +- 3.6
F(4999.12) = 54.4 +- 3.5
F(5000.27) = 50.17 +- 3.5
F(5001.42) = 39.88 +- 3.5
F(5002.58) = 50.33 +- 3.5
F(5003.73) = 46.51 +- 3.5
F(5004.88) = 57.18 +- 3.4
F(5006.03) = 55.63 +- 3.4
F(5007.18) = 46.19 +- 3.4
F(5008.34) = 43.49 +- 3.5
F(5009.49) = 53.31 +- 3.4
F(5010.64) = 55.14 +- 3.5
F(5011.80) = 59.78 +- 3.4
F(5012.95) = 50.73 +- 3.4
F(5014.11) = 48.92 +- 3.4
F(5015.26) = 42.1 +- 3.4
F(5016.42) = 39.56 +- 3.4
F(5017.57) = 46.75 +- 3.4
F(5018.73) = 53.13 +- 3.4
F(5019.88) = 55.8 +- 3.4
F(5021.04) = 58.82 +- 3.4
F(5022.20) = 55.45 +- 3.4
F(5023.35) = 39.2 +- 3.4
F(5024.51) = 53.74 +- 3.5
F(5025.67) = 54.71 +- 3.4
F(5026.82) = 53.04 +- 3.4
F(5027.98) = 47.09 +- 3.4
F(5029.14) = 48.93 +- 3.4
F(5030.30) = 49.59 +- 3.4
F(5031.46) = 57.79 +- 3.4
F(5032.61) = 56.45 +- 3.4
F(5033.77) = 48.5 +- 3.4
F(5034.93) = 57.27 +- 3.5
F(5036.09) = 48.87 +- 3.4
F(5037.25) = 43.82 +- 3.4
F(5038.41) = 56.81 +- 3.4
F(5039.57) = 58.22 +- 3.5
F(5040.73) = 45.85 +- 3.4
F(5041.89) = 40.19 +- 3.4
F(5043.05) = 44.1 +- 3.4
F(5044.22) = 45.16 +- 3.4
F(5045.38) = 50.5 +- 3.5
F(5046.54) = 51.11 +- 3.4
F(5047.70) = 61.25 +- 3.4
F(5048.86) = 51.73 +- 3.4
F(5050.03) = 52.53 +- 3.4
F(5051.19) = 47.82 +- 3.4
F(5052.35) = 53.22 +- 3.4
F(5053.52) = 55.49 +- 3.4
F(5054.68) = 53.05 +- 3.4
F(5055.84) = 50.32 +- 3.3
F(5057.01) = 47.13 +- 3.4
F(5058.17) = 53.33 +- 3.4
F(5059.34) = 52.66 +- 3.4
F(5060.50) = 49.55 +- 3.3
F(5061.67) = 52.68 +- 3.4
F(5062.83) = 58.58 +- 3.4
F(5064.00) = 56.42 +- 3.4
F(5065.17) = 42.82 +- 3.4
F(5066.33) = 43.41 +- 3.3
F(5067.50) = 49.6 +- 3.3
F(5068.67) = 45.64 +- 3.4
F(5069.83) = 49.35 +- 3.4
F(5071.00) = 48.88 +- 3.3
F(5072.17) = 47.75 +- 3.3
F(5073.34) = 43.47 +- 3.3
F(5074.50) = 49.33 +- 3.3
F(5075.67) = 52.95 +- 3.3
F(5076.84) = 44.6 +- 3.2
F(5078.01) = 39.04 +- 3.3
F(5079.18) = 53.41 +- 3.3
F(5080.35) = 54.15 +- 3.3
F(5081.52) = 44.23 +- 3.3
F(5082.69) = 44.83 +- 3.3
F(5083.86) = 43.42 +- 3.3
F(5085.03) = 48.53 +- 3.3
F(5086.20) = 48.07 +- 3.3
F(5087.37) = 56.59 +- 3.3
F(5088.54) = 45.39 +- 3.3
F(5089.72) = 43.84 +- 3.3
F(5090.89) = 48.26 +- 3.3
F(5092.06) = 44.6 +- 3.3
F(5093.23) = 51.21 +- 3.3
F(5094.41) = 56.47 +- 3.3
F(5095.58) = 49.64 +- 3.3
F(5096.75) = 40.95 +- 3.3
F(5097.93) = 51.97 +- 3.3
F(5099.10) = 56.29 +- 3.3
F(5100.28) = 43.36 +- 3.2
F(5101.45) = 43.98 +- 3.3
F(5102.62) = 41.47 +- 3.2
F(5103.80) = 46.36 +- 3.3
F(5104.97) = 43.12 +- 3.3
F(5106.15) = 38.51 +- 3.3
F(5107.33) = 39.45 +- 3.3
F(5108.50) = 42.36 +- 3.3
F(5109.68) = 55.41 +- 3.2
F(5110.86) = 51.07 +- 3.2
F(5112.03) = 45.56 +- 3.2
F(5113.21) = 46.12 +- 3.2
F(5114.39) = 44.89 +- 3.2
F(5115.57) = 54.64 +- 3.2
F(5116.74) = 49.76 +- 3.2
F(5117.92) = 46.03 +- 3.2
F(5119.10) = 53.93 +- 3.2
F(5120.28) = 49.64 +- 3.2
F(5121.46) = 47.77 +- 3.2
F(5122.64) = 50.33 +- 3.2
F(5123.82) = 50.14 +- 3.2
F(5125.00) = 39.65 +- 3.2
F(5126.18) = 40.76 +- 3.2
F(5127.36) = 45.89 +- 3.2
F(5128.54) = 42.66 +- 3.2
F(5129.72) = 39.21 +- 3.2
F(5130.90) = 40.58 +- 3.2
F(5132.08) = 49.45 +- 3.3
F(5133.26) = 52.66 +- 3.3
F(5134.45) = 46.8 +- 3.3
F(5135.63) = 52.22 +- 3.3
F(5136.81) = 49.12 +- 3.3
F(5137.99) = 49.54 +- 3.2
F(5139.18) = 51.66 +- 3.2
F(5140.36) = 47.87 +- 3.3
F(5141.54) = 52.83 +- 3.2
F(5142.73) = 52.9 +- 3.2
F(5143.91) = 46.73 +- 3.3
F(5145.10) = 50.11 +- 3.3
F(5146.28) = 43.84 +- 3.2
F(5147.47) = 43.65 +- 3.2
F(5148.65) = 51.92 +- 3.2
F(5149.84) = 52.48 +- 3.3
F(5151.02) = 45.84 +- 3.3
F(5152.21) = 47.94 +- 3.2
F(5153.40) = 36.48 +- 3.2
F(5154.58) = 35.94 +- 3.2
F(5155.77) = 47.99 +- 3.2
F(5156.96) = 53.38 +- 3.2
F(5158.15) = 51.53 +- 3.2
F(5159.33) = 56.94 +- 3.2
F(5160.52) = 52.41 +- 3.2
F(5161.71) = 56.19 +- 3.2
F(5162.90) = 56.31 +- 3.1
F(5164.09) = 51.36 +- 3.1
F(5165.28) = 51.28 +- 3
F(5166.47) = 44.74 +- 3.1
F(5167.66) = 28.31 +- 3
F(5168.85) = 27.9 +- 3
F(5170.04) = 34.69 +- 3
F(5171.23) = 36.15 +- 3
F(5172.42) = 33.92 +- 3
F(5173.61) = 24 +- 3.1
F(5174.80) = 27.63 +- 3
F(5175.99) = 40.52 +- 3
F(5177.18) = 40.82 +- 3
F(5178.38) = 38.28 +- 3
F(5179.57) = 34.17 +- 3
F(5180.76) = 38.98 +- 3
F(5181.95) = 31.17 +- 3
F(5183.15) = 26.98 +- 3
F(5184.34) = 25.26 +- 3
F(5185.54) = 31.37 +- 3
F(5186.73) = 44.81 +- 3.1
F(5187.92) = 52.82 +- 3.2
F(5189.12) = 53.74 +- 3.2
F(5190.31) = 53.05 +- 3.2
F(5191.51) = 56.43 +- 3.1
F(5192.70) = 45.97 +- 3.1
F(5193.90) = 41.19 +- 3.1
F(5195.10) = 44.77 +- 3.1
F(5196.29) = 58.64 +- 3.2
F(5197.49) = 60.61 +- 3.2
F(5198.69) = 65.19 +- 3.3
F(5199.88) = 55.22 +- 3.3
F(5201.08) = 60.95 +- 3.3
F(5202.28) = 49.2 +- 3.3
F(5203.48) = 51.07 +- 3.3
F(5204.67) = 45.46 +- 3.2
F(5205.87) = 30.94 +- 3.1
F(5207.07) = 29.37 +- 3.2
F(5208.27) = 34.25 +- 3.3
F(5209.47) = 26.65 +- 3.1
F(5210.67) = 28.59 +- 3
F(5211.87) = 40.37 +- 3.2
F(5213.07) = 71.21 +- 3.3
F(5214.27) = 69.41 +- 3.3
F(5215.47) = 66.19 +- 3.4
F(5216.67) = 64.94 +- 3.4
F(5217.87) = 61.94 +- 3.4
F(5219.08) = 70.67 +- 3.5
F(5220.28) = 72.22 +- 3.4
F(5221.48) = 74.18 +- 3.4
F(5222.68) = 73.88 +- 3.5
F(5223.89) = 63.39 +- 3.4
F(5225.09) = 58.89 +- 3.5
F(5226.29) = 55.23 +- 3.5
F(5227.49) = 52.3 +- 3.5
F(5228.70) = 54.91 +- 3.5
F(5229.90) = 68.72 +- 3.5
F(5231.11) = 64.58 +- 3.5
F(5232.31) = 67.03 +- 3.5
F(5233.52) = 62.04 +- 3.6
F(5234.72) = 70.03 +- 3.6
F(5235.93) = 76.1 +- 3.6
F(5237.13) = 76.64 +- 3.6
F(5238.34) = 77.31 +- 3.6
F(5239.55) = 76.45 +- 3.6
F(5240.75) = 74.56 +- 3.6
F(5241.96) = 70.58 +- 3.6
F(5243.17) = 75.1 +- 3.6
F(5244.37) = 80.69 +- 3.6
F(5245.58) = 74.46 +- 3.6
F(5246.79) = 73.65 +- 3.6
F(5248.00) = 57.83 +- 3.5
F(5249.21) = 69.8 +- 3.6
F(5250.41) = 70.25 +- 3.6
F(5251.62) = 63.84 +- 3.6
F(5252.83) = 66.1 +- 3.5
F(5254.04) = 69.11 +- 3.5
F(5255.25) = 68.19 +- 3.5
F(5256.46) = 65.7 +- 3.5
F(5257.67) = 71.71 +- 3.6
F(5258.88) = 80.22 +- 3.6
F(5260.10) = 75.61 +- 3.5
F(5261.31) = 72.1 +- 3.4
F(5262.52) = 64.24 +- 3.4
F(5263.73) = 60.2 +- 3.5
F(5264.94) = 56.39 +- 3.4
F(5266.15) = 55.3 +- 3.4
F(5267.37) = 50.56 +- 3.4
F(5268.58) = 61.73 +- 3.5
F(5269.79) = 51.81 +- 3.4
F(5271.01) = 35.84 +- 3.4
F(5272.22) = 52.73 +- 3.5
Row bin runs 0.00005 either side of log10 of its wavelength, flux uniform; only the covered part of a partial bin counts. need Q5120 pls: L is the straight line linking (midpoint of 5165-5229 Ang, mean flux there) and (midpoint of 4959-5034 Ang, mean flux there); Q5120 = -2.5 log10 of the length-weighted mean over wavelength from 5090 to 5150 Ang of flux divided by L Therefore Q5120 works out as 0.046 mag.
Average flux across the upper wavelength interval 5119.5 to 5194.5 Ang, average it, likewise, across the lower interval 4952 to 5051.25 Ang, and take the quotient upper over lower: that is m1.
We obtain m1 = 0.84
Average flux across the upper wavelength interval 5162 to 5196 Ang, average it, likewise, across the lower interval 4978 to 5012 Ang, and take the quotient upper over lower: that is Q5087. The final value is 0.77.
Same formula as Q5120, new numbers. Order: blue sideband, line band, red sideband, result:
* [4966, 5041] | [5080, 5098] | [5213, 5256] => 0.21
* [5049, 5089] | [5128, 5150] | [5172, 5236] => 0.04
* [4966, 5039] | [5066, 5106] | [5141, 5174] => 0.03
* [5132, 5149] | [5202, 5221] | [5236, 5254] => 0.26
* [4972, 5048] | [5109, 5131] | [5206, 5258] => 0.22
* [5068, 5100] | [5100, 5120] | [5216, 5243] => 0.12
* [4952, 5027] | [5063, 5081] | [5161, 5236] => 0.08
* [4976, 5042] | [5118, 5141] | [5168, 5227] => 0.04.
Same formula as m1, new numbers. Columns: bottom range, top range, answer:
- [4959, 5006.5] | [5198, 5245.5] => 1.12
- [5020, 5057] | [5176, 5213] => 0.85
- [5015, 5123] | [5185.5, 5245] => 1.19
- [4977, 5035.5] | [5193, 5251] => 1.17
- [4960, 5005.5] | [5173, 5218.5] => 0.83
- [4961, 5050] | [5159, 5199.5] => 0.82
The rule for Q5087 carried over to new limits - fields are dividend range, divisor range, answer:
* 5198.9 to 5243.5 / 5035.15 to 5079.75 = 1.20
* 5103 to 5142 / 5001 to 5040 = 0.92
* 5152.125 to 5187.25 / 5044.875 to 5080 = 0.80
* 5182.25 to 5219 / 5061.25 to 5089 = 1.00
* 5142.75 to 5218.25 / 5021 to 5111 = 0.92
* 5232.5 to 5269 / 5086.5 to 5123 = 1.44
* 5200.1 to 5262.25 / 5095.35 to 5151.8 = 1.34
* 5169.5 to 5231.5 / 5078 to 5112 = 1.03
